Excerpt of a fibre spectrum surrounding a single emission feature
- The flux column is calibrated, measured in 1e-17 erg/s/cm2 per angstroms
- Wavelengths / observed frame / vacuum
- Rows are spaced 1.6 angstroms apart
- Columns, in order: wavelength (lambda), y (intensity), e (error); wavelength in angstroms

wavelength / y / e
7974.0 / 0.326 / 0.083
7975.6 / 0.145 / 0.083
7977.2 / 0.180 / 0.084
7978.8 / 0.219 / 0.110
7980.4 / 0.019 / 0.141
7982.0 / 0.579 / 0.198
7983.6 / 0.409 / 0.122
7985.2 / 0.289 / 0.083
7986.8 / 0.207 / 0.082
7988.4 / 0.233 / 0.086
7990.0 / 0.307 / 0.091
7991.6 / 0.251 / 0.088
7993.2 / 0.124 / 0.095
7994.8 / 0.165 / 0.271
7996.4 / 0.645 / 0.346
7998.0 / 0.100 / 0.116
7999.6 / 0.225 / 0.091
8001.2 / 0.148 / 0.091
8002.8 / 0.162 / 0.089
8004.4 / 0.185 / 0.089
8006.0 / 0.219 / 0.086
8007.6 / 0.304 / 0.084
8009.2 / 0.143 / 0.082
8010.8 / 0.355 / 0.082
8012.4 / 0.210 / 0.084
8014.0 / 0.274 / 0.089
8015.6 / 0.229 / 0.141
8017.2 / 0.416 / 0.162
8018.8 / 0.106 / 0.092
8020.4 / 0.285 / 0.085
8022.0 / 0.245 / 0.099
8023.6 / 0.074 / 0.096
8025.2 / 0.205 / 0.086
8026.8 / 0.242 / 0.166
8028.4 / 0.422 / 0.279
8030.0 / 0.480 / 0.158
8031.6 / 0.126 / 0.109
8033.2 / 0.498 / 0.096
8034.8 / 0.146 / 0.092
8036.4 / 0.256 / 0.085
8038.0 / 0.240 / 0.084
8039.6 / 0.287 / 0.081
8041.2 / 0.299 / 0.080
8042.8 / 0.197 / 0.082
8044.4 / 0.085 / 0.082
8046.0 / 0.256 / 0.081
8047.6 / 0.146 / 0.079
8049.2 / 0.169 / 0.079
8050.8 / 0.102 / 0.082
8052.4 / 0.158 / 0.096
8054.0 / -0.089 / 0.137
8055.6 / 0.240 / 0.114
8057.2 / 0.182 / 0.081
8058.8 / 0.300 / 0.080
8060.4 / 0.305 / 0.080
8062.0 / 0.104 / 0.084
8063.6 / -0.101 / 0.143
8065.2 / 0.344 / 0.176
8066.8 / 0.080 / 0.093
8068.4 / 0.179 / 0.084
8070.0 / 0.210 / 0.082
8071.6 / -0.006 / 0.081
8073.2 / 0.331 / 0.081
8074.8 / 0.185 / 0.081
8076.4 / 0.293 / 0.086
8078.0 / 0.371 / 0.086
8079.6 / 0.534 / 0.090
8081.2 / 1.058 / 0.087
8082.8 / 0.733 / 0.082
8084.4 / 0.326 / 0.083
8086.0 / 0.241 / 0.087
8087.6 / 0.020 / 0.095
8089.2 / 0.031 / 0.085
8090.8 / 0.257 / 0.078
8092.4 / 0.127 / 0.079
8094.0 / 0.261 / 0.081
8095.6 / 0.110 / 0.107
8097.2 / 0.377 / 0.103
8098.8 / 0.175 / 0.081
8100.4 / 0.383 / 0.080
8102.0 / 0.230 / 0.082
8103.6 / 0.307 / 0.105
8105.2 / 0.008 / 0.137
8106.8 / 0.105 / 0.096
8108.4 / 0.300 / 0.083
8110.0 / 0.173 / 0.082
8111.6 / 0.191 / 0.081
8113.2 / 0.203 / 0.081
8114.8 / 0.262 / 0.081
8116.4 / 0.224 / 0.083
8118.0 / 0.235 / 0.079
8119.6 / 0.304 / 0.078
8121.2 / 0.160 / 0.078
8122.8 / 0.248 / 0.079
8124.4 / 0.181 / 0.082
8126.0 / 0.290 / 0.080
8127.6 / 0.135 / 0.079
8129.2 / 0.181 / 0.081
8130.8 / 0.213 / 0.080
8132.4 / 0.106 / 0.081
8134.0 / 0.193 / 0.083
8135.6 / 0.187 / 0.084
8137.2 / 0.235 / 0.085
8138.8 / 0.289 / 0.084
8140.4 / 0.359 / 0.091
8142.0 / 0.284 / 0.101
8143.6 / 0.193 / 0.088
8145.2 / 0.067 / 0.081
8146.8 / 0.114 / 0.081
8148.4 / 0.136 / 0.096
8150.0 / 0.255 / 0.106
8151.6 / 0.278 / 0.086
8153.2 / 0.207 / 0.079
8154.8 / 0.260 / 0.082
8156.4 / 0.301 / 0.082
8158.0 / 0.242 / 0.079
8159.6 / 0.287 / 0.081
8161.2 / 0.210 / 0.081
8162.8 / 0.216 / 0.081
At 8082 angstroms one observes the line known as Hgamma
